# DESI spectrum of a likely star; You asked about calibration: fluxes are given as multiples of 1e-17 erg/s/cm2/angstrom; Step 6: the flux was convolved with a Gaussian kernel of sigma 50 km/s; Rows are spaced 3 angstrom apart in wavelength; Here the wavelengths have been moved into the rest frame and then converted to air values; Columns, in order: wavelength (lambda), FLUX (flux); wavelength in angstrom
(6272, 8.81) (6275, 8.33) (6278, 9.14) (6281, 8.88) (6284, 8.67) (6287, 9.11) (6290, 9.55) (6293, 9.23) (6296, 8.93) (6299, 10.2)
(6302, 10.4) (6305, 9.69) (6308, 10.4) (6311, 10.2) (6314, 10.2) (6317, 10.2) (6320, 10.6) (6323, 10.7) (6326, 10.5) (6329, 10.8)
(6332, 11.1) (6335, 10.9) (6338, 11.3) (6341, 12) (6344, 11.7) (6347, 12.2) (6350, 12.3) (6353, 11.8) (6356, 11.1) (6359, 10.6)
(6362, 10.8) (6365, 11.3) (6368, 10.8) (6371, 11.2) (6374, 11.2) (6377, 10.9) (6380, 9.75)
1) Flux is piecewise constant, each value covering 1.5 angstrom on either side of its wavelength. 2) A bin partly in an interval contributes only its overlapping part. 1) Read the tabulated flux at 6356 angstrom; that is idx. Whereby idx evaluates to 11.1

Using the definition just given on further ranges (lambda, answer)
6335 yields 10.9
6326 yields 10.5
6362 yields 10.8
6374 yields 11.2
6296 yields 8.93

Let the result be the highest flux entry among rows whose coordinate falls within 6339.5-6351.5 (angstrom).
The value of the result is 12.3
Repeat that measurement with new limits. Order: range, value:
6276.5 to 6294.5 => 9.55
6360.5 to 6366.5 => 11.3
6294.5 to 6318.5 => 10.4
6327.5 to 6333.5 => 11.1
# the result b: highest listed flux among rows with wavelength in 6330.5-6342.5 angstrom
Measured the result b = 12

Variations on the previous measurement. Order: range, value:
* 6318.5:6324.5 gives 10.7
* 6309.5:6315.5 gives 10.2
